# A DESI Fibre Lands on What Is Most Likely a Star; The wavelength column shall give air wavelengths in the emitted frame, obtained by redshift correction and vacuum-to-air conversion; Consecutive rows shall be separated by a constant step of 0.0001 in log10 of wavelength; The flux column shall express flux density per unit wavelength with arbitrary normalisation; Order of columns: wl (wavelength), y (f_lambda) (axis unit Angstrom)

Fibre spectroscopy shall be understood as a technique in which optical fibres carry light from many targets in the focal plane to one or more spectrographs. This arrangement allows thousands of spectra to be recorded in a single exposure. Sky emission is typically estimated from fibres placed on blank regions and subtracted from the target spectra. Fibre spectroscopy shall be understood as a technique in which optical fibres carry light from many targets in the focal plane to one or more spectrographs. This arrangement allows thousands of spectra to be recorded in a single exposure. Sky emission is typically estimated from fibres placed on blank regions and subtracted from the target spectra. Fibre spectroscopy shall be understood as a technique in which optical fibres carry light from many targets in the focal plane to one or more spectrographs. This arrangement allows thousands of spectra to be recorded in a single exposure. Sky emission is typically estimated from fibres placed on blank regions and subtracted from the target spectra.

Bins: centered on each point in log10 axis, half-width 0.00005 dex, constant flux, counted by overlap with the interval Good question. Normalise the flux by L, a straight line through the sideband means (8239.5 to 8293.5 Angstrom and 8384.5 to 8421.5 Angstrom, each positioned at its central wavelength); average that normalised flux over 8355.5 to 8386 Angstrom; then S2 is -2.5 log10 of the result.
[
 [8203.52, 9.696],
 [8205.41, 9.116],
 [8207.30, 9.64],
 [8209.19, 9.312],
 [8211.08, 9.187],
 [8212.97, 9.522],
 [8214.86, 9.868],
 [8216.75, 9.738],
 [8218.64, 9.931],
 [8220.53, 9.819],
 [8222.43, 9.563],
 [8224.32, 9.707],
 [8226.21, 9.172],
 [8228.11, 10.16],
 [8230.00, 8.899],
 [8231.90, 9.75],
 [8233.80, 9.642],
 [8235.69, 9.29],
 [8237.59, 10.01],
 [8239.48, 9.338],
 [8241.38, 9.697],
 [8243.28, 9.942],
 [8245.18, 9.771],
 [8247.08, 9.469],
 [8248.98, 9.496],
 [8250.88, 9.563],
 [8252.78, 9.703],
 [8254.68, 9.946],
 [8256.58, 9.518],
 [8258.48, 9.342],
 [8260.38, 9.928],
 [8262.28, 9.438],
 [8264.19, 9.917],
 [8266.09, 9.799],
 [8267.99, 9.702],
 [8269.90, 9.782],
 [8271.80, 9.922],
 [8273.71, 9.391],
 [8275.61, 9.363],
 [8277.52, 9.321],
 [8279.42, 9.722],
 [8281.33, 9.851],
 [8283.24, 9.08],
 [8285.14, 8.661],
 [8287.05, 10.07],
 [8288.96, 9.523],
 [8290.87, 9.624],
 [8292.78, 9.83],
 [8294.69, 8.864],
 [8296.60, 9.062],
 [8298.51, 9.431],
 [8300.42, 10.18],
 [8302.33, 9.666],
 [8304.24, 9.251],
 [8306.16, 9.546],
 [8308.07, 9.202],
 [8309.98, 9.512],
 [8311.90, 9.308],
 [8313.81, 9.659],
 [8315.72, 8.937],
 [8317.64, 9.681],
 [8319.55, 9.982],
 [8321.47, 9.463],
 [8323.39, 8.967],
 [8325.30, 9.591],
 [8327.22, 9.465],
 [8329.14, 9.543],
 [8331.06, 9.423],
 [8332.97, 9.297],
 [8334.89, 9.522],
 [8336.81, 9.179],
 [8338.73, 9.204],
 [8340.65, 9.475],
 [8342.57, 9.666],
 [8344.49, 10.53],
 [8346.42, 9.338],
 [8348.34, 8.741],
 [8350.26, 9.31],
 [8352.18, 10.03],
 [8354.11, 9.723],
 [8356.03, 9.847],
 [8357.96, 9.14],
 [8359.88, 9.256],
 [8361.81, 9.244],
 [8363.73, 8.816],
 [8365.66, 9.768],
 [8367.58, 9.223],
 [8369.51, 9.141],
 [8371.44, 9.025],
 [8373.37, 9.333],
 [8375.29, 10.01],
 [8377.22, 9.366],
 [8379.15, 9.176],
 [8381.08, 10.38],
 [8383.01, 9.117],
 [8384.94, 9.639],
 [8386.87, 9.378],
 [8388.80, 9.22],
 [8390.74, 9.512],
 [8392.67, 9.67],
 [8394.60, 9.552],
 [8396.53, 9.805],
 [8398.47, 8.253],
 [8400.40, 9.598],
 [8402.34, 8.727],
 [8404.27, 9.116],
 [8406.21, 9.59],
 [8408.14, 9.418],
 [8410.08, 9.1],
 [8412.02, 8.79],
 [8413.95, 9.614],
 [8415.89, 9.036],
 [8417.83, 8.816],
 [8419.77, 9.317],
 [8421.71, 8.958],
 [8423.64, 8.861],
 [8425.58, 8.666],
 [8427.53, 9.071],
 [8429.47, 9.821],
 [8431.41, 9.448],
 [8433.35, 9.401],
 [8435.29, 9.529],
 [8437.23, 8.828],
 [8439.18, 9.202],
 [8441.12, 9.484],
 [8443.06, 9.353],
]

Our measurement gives -0.01 mag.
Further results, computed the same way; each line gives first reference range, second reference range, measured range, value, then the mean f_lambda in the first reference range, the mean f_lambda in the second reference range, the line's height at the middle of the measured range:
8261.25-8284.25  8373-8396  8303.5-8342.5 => 0.02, 9.61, 9.54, 9.58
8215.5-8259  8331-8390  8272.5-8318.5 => 0.01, 9.63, 9.44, 9.54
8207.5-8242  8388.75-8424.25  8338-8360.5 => -0.02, 9.59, 9.21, 9.33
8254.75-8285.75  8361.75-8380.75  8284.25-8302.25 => 0.00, 9.57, 9.35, 9.52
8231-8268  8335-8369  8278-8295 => 0.01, 9.66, 9.44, 9.58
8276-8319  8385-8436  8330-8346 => -0.02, 9.46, 9.25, 9.38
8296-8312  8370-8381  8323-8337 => 0.01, 9.48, 9.45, 9.47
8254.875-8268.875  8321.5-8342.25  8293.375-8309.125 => 0.01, 9.68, 9.38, 9.51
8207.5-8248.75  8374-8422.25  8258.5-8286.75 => 0.00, 9.61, 9.33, 9.53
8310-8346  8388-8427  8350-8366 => -0.01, 9.49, 9.18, 9.37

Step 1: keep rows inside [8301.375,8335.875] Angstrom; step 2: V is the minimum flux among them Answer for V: 8.937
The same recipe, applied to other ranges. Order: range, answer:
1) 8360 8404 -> 8.253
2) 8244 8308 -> 8.661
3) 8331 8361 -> 8.741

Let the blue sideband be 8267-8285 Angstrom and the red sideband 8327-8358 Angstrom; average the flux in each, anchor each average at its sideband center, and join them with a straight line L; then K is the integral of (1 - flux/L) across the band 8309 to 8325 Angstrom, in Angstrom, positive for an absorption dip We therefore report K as 0.1 Angstrom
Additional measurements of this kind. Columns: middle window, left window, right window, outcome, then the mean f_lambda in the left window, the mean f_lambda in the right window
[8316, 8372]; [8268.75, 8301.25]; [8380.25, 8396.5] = 0.65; 9.51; 9.57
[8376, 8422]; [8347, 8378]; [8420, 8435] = -0.14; 9.37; 9.2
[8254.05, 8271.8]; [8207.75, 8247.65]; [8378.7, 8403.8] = -0.28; 9.61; 9.39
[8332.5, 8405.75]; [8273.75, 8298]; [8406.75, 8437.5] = -1.04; 9.41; 9.18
